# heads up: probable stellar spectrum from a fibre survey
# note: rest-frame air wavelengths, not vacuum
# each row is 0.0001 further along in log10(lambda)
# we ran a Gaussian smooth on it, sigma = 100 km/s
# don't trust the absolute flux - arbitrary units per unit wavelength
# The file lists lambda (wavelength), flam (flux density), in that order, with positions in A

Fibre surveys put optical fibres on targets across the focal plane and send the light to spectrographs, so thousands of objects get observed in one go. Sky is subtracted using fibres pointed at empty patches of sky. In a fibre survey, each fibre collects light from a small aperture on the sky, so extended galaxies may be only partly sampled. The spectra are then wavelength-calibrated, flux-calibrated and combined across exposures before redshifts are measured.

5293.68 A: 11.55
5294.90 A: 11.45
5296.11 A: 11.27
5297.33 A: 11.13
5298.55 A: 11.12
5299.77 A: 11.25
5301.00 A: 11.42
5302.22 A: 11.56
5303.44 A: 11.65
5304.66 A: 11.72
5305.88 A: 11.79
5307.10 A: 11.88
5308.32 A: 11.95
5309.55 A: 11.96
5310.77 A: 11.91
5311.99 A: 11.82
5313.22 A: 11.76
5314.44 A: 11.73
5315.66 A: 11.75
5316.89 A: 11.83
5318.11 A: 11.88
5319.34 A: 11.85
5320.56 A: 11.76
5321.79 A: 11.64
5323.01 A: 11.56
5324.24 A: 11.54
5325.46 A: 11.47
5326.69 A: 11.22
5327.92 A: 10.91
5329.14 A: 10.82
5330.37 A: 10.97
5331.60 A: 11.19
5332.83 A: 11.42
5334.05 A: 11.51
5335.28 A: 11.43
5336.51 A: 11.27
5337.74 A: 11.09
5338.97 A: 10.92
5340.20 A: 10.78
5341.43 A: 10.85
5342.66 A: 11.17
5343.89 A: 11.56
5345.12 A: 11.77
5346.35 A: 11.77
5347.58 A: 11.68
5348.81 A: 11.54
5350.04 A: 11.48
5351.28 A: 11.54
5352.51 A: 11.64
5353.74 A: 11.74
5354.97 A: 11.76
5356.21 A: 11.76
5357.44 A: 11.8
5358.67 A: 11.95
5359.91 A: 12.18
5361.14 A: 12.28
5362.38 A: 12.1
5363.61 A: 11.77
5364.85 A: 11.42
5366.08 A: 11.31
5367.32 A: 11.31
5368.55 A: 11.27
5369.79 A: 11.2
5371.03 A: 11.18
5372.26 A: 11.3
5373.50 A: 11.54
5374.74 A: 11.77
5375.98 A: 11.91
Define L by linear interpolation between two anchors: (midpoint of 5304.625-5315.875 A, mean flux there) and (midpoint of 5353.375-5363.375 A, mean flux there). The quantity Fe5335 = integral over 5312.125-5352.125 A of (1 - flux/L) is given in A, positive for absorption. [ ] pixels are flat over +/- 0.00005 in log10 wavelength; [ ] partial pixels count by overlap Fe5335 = 1.5 A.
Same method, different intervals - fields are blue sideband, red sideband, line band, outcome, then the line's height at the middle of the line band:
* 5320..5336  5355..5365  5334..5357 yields 0.4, 11.7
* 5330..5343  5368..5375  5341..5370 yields -1.0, 11.3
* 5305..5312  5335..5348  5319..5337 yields 0.3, 11.5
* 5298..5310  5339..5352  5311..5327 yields -0.2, 11.5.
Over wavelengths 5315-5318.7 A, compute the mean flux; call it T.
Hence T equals 11.8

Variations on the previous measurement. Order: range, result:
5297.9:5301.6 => 11.2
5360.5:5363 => 12.2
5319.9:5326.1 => 11.6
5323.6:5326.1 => 11.5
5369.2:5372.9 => 11.2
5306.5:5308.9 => 11.9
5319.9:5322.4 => 11.7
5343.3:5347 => 11.7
